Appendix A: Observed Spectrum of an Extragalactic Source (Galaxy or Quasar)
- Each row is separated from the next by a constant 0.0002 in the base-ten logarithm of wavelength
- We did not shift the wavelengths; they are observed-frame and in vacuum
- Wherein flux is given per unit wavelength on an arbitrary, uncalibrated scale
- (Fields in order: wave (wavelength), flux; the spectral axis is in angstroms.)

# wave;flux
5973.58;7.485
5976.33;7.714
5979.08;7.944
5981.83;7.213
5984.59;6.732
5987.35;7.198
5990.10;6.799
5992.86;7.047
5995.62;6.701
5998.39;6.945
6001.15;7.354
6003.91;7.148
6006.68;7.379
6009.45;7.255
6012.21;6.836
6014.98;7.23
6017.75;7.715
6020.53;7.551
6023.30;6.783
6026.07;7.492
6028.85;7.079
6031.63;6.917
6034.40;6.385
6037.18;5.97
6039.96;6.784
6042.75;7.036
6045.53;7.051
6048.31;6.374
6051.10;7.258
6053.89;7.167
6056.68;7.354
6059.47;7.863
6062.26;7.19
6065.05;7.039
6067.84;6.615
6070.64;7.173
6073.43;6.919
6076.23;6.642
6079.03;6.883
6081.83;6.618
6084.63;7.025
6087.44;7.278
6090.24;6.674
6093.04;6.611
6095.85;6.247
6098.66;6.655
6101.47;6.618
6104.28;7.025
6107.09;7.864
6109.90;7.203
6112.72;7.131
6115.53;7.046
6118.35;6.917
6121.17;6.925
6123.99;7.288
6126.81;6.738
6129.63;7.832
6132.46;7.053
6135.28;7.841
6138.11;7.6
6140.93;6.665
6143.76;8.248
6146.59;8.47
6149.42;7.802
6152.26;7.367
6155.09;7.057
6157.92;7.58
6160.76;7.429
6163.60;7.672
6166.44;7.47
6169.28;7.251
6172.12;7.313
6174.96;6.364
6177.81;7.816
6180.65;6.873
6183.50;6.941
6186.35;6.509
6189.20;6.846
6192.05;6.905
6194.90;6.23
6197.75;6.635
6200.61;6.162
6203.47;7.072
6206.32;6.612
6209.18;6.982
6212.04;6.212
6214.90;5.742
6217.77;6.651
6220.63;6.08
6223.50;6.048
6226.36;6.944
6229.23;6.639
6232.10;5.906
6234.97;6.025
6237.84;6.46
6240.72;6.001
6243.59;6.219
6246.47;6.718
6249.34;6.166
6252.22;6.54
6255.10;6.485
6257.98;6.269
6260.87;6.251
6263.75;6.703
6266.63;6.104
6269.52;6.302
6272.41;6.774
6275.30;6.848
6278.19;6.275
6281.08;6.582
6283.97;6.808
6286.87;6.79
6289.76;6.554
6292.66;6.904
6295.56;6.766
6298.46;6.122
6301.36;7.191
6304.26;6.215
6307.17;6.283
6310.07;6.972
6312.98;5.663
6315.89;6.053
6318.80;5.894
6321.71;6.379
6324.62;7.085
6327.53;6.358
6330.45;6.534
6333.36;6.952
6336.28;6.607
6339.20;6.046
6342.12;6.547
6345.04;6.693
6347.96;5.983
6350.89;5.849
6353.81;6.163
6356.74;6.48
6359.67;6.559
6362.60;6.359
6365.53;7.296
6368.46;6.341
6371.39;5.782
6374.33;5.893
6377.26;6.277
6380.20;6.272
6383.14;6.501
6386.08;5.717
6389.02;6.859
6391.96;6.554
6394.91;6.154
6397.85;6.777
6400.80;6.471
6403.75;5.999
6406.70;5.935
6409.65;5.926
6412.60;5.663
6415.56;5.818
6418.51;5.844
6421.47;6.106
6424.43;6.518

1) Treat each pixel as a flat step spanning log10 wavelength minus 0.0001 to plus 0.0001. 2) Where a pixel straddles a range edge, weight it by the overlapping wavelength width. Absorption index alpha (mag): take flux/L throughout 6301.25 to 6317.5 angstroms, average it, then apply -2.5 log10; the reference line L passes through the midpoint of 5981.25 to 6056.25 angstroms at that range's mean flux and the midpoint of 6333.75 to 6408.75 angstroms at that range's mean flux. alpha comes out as 0.02 mag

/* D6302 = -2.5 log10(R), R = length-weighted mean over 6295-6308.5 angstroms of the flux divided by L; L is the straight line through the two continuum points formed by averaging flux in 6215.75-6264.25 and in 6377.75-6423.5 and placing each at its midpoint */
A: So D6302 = -0.037 mag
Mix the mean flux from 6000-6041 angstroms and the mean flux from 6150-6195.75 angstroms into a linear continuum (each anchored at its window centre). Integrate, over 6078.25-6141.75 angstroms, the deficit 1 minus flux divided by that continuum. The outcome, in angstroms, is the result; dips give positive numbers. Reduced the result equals 0.5 angstroms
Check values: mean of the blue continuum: 7.06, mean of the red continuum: 7.12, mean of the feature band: 7.04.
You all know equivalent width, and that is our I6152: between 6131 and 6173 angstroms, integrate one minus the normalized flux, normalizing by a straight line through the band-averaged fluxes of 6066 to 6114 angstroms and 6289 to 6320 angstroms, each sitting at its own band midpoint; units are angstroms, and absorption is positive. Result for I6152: -4.8 angstroms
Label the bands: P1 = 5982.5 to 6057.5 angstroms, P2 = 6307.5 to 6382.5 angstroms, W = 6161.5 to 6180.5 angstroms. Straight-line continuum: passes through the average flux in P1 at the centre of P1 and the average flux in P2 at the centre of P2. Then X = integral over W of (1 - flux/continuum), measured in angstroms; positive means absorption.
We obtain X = -1.6 angstroms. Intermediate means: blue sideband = 7.02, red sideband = 6.36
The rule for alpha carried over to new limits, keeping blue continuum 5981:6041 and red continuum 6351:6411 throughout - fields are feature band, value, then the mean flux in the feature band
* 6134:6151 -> -0.15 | 7.76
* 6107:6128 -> -0.04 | 7.1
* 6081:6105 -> 0.02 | 6.74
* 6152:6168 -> -0.11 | 7.43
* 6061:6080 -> 0.00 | 6.92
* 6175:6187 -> -0.05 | 6.99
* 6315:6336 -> -0.01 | 6.49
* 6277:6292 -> -0.02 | 6.62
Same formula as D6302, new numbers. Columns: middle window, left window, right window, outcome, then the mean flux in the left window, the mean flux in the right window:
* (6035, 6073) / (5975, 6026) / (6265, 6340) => 0.016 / 7.2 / 6.51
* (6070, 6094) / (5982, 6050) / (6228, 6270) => -0.010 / 6.99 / 6.32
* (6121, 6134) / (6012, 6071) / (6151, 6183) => 0.001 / 7.04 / 7.28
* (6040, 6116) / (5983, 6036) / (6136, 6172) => 0.049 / 7.08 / 7.55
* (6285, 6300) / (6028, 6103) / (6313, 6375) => -0.029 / 6.87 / 6.36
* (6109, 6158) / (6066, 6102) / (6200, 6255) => -0.114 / 6.77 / 6.38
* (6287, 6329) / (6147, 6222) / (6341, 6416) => 0.006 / 6.93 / 6.27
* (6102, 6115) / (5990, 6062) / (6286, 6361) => -0.054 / 7.06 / 6.44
